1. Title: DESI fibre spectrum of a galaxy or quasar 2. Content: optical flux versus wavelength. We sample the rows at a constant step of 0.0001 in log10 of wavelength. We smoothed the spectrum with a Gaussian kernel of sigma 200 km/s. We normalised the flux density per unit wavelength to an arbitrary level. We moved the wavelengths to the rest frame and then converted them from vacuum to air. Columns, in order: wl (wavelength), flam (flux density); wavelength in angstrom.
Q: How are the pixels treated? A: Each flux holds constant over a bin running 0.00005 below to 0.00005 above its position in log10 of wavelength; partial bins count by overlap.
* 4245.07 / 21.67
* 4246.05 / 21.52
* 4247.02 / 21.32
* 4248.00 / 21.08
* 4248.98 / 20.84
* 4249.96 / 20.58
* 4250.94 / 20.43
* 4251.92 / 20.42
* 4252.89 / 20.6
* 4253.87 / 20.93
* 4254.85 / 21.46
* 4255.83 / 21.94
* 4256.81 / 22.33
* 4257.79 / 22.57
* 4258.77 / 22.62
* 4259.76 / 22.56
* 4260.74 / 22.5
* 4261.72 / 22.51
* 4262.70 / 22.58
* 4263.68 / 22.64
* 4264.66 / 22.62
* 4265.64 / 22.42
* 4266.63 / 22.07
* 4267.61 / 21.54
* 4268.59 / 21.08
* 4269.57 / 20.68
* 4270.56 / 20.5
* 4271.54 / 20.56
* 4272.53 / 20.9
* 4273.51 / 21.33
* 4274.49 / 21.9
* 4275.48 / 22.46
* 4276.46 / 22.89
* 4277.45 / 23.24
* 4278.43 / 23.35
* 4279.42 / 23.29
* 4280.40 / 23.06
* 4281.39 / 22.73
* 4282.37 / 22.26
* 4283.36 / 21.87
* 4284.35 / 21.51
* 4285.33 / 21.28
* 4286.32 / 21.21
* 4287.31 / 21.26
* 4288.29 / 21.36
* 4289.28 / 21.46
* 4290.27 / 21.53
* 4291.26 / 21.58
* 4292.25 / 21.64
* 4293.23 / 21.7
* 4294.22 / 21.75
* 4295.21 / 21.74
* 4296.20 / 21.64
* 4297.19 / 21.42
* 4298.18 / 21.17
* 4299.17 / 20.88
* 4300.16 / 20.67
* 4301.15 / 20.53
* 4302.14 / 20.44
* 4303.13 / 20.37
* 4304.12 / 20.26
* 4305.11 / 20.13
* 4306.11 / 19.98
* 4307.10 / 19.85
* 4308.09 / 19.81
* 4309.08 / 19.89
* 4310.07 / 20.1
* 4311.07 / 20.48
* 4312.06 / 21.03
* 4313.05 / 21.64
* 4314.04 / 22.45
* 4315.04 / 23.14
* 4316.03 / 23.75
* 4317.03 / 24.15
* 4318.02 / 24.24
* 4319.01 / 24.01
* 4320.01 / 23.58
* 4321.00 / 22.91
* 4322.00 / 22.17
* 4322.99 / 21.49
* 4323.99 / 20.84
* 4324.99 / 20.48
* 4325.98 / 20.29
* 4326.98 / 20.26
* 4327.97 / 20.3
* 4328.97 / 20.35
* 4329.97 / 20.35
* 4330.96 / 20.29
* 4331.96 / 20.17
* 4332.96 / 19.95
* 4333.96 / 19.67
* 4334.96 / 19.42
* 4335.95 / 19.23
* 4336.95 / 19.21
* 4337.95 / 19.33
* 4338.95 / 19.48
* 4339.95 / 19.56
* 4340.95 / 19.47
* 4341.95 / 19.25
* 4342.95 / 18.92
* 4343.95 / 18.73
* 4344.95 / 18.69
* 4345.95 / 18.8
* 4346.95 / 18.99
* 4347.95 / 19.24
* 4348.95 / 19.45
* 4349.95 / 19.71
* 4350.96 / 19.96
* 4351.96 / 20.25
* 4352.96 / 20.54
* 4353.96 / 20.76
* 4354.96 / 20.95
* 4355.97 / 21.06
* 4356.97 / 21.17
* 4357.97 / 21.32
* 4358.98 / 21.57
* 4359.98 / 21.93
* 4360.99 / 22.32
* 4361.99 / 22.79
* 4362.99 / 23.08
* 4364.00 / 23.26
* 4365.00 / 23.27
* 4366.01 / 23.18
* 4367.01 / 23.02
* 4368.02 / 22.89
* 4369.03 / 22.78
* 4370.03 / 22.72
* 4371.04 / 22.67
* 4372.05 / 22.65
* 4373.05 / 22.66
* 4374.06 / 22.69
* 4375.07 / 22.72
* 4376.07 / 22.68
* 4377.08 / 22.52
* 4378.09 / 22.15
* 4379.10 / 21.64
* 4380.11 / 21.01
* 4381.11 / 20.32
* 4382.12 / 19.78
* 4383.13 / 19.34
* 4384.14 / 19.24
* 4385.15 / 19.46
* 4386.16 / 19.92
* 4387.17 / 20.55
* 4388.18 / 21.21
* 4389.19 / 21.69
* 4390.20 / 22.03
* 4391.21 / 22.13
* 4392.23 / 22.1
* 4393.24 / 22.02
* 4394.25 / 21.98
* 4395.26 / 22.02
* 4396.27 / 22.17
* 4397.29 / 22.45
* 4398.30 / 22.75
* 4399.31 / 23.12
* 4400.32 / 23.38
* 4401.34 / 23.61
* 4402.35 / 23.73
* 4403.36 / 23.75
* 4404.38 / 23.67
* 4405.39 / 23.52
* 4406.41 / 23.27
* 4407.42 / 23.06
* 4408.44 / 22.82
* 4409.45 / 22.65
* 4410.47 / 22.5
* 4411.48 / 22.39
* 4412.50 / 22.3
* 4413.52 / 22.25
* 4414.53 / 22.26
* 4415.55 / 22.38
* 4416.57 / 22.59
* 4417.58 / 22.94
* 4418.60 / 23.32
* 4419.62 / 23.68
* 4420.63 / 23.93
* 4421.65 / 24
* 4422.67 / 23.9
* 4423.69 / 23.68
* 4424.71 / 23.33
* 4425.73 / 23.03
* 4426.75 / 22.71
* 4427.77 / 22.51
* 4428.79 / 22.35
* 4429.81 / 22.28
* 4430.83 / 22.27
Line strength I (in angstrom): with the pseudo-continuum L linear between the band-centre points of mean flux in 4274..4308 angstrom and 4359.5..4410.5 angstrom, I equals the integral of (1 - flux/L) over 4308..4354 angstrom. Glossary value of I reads 2.64 angstrom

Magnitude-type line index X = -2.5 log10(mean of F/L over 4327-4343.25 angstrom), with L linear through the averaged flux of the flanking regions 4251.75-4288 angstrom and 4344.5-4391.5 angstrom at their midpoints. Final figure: 0.10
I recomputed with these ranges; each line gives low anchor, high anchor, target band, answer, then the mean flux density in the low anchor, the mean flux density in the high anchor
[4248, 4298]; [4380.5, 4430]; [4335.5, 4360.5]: 2.5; 21.8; 22.4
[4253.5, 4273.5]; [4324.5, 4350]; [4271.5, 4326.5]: -2.4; 21.8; 19.6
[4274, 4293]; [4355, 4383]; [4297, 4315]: 1.2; 22.1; 22.2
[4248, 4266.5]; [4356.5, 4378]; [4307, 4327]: 0.4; 21.8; 22.6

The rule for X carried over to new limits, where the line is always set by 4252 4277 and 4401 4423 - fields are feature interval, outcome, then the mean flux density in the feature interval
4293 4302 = 0.04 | 21.2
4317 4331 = 0.03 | 21.7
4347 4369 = 0.06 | 21.5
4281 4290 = 0.02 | 21.6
